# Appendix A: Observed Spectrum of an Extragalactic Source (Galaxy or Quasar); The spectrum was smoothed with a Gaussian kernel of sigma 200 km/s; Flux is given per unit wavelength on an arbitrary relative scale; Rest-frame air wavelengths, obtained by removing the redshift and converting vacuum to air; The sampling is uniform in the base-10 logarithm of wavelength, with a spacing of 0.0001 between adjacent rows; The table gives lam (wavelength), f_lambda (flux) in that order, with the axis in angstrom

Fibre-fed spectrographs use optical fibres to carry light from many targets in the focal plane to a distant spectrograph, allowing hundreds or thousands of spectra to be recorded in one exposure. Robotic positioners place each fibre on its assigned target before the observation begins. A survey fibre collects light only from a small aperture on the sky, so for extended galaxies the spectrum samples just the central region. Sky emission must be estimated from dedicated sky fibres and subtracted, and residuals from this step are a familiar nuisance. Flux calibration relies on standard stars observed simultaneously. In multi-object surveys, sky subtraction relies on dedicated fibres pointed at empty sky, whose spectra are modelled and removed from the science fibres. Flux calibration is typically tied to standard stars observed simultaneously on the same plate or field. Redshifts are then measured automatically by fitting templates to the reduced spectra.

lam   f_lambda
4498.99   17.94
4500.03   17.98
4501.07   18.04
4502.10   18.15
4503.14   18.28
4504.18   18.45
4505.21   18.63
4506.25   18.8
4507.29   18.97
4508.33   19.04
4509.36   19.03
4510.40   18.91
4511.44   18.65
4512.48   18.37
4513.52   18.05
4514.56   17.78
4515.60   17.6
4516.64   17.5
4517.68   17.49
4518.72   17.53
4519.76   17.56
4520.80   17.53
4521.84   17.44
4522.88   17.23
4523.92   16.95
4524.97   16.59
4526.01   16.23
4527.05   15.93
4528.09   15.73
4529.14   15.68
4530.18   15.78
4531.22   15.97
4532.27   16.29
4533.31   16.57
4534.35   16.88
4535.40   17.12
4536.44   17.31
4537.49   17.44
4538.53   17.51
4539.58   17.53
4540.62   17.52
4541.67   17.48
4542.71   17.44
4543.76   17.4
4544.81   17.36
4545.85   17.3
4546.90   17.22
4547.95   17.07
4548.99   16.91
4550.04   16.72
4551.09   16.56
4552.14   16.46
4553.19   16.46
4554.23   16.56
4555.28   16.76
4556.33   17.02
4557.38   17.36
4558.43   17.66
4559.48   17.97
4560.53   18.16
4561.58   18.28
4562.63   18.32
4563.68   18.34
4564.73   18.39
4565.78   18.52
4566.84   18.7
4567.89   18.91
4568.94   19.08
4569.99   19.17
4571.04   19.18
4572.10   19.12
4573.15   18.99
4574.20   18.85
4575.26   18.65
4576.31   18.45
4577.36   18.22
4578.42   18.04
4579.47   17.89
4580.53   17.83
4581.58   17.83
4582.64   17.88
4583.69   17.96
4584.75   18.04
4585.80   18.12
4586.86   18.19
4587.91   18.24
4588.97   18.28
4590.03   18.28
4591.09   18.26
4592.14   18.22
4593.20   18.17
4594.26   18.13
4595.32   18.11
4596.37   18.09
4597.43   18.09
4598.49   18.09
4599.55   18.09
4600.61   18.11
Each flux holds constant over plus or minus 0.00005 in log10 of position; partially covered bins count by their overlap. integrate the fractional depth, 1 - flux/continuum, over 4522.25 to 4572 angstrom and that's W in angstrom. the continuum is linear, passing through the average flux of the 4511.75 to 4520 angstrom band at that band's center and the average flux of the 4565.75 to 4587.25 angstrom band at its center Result 2.2 angstrom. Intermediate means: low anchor 17.8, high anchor 18.5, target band 17.3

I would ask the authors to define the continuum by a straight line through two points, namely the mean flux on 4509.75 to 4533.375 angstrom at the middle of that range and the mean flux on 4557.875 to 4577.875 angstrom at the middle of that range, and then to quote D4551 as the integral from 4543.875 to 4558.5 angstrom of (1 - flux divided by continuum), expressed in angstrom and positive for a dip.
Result 0.9 angstrom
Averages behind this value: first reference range 17.1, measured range 17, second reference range 18.6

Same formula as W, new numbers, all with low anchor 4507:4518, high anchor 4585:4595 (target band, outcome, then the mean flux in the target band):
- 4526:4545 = 1.5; 16.8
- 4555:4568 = 0.2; 18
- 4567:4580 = -0.3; 18.7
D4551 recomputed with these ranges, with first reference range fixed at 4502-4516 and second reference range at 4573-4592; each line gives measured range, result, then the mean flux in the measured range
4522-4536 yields 1.5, 16.4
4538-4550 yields 0.7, 17.3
